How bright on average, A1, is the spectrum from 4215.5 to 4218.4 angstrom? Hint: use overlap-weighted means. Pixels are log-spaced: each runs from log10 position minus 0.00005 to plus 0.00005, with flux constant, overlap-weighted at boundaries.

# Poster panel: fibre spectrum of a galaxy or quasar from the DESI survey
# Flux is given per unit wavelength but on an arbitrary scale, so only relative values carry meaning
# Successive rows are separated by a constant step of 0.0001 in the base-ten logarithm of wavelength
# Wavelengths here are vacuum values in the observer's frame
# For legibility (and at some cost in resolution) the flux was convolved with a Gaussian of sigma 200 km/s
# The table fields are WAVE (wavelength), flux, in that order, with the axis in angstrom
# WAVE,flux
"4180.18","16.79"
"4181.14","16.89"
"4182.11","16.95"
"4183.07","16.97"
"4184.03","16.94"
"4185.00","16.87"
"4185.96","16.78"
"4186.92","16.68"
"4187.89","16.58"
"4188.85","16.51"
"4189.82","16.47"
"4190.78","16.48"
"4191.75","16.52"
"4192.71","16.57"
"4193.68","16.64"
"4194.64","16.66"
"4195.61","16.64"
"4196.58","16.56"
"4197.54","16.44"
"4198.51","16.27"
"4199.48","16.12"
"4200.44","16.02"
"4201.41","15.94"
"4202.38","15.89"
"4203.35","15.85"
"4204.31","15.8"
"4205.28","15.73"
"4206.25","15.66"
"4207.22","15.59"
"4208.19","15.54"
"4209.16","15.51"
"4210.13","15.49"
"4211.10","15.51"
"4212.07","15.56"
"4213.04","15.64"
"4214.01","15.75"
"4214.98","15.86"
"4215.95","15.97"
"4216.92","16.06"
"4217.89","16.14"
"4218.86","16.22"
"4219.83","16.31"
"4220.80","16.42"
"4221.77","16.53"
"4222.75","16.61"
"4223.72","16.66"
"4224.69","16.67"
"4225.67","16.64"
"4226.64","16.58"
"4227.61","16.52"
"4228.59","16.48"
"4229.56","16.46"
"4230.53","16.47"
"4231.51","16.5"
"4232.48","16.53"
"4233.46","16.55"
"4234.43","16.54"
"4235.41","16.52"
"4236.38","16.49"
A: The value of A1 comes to 16.1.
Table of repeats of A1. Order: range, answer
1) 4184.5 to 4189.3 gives 16.7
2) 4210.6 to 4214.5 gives 15.6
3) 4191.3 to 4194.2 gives 16.6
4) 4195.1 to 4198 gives 16.5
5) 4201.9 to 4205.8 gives 15.8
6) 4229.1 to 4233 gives 16.5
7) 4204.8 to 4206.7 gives 15.7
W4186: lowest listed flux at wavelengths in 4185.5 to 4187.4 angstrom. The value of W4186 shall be 16.68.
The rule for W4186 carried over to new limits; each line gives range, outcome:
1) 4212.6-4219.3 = 15.64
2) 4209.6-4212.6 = 15.49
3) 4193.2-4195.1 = 16.64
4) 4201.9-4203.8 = 15.85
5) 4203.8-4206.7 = 15.66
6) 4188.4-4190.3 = 16.47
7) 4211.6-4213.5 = 15.56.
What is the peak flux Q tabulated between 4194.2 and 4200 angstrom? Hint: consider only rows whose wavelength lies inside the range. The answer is 16.66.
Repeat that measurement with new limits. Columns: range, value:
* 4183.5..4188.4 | 16.94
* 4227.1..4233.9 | 16.55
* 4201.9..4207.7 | 15.89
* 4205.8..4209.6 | 15.66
